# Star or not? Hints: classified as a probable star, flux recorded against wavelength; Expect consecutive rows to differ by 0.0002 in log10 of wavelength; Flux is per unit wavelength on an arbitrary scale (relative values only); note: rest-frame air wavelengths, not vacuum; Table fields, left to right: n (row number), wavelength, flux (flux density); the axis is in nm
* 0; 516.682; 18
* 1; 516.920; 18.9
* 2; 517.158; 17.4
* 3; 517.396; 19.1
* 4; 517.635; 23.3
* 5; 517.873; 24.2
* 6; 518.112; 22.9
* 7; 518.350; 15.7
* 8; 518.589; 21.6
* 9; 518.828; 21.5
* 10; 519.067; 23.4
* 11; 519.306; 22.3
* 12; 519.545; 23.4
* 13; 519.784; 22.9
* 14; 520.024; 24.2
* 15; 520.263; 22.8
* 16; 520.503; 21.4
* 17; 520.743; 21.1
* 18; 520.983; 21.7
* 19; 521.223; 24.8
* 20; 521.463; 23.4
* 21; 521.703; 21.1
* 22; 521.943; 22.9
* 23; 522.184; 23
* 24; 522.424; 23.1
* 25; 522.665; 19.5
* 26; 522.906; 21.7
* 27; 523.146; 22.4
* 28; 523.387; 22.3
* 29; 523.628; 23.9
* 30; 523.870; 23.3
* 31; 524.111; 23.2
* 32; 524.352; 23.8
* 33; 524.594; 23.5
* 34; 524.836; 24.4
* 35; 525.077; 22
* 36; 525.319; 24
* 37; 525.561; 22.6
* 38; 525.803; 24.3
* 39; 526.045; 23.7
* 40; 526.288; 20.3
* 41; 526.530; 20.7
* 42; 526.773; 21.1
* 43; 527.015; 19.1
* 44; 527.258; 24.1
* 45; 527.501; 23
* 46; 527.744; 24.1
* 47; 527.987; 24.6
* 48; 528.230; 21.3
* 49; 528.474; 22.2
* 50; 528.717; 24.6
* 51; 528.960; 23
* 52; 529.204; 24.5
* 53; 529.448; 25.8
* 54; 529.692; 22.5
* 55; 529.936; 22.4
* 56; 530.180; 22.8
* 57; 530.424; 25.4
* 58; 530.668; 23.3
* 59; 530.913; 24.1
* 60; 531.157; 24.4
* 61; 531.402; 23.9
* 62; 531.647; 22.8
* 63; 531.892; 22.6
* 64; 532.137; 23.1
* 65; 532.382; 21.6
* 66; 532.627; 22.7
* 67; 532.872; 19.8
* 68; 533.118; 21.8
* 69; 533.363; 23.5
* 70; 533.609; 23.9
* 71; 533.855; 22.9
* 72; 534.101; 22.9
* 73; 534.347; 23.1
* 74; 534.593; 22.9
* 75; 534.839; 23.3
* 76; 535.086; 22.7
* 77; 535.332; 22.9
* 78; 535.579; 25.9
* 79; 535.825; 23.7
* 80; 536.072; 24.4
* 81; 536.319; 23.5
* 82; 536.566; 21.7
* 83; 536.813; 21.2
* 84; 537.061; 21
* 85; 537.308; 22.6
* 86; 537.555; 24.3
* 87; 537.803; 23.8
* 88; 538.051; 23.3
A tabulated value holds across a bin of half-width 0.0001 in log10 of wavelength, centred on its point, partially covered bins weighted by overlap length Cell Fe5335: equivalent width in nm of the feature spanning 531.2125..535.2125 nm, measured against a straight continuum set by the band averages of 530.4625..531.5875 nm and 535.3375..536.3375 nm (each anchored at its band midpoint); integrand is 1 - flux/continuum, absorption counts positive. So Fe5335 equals 0.23 nm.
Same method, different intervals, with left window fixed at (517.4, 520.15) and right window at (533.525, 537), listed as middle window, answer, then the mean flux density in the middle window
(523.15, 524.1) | -0.03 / 23.1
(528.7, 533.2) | -0.06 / 23.2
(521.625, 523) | 0.03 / 21.9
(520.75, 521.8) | -0.01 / 22.6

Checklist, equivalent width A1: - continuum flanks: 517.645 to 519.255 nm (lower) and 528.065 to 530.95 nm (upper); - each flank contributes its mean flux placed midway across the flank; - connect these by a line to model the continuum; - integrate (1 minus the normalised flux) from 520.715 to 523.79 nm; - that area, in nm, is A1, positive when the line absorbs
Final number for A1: -0.02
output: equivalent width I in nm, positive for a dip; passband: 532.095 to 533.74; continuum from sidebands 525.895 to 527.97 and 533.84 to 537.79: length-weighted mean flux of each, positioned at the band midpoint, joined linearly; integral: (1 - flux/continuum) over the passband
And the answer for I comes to 0.03 nm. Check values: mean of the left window 22.2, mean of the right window 23.1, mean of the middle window 22.3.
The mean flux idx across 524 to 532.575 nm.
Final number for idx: 23.1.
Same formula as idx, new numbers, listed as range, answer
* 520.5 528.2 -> 22.6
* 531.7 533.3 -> 22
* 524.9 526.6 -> 22.6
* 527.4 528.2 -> 23.6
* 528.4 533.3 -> 23.2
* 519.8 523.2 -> 22.4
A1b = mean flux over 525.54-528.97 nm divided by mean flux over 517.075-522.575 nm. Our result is 1.02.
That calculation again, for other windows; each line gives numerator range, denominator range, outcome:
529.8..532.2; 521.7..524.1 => 1.05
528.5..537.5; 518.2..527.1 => 1.04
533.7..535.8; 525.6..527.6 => 1.06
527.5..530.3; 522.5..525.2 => 1.03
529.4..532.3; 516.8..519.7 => 1.11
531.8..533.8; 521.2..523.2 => 1.00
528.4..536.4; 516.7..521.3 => 1.08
